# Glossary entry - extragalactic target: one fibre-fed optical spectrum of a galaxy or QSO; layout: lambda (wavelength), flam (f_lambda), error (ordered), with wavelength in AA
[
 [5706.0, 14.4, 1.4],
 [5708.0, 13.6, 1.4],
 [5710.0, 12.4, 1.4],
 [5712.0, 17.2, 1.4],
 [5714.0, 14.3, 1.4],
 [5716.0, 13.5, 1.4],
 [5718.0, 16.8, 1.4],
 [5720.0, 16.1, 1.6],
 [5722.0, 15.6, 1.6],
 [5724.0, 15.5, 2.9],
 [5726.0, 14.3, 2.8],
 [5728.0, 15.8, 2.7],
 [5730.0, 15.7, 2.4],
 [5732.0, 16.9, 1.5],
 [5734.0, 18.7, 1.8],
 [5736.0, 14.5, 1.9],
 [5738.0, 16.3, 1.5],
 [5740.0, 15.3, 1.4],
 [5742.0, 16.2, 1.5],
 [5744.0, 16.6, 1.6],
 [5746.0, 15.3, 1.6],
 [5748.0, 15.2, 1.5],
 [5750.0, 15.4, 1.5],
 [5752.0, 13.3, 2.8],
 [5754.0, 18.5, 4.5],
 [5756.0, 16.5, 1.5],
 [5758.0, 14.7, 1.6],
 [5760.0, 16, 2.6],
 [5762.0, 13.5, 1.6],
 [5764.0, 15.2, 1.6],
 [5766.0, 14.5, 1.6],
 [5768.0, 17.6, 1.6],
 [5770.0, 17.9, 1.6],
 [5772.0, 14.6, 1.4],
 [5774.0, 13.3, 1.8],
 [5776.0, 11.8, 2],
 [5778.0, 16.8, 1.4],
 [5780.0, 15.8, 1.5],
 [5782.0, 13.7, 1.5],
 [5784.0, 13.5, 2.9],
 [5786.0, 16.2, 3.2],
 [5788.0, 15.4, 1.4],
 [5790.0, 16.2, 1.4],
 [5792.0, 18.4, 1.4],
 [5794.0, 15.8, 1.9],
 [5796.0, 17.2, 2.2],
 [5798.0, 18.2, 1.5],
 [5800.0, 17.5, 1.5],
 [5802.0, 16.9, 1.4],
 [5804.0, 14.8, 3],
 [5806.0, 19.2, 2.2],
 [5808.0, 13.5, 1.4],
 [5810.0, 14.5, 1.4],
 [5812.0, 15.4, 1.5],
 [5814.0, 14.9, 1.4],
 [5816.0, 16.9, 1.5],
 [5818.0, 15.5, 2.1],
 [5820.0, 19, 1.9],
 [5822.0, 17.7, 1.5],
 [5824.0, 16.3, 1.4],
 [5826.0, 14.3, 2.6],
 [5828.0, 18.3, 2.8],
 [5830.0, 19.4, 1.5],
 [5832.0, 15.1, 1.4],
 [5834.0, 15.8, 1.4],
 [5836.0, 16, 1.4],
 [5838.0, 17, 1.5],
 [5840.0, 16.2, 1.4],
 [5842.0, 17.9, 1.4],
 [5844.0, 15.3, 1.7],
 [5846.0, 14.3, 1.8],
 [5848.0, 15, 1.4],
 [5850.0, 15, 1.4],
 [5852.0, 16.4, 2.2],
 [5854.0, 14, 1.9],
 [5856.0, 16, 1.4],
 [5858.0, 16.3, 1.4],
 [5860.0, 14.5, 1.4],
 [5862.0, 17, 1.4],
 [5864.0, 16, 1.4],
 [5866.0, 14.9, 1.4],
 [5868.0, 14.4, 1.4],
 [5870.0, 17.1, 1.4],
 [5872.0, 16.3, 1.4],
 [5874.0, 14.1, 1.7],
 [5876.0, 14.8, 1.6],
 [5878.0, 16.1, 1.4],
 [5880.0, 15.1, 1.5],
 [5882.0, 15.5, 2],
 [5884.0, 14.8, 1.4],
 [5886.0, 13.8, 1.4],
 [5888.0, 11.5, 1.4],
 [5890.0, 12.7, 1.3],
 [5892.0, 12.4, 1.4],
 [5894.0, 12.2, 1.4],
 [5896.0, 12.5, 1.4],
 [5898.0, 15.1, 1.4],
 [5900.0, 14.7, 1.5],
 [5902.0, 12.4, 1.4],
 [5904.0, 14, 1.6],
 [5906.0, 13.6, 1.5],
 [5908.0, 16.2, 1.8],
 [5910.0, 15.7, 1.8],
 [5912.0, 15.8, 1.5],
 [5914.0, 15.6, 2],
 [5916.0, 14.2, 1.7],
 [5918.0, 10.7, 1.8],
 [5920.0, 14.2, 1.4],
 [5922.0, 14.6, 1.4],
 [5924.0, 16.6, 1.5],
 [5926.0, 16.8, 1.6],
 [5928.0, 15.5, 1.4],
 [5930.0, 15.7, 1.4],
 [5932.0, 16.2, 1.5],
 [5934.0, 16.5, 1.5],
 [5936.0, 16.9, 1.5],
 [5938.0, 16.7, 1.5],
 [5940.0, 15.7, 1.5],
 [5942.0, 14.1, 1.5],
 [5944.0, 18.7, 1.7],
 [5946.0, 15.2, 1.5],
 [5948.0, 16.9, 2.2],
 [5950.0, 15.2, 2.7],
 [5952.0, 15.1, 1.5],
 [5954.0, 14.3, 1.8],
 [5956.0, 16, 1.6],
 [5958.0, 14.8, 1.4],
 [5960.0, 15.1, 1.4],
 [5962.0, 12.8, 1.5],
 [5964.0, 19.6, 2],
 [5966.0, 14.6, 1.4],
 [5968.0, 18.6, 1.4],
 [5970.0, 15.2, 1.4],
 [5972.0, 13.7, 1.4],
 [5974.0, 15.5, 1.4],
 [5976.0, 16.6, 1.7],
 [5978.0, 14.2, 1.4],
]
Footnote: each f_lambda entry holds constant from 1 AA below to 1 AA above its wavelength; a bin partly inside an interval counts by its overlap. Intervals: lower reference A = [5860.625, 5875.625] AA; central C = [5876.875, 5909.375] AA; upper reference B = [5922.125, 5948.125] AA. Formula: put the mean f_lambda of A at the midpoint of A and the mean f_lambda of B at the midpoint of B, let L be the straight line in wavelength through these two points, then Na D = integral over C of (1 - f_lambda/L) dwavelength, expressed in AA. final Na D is 3.9 AA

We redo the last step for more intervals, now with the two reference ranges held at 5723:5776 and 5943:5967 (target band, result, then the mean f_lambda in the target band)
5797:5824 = -1.4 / 16.5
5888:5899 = 2.0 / 12.8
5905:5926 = 1.1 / 14.8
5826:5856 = -0.8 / 16.1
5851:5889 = 1.1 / 15.2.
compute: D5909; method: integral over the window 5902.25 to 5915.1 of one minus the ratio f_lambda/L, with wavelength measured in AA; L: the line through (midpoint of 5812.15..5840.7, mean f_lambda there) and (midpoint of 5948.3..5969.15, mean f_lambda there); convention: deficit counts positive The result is 0.8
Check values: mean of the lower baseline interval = 16.6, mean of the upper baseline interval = 15.7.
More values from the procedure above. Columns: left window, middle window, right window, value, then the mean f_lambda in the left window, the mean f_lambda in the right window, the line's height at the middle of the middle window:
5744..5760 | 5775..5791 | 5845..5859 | 0.6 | 15.7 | 15.3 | 15.5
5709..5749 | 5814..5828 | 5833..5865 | -0.8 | 15.6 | 15.8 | 15.8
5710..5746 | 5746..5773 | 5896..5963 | 0.1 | 15.7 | 15.2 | 15.6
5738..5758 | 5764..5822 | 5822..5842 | 1.1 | 15.8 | 16.6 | 16.2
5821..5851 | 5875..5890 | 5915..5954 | 1.4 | 16.2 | 15.5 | 15.9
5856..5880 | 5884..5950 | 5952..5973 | 3.0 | 15.6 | 15.5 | 15.5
